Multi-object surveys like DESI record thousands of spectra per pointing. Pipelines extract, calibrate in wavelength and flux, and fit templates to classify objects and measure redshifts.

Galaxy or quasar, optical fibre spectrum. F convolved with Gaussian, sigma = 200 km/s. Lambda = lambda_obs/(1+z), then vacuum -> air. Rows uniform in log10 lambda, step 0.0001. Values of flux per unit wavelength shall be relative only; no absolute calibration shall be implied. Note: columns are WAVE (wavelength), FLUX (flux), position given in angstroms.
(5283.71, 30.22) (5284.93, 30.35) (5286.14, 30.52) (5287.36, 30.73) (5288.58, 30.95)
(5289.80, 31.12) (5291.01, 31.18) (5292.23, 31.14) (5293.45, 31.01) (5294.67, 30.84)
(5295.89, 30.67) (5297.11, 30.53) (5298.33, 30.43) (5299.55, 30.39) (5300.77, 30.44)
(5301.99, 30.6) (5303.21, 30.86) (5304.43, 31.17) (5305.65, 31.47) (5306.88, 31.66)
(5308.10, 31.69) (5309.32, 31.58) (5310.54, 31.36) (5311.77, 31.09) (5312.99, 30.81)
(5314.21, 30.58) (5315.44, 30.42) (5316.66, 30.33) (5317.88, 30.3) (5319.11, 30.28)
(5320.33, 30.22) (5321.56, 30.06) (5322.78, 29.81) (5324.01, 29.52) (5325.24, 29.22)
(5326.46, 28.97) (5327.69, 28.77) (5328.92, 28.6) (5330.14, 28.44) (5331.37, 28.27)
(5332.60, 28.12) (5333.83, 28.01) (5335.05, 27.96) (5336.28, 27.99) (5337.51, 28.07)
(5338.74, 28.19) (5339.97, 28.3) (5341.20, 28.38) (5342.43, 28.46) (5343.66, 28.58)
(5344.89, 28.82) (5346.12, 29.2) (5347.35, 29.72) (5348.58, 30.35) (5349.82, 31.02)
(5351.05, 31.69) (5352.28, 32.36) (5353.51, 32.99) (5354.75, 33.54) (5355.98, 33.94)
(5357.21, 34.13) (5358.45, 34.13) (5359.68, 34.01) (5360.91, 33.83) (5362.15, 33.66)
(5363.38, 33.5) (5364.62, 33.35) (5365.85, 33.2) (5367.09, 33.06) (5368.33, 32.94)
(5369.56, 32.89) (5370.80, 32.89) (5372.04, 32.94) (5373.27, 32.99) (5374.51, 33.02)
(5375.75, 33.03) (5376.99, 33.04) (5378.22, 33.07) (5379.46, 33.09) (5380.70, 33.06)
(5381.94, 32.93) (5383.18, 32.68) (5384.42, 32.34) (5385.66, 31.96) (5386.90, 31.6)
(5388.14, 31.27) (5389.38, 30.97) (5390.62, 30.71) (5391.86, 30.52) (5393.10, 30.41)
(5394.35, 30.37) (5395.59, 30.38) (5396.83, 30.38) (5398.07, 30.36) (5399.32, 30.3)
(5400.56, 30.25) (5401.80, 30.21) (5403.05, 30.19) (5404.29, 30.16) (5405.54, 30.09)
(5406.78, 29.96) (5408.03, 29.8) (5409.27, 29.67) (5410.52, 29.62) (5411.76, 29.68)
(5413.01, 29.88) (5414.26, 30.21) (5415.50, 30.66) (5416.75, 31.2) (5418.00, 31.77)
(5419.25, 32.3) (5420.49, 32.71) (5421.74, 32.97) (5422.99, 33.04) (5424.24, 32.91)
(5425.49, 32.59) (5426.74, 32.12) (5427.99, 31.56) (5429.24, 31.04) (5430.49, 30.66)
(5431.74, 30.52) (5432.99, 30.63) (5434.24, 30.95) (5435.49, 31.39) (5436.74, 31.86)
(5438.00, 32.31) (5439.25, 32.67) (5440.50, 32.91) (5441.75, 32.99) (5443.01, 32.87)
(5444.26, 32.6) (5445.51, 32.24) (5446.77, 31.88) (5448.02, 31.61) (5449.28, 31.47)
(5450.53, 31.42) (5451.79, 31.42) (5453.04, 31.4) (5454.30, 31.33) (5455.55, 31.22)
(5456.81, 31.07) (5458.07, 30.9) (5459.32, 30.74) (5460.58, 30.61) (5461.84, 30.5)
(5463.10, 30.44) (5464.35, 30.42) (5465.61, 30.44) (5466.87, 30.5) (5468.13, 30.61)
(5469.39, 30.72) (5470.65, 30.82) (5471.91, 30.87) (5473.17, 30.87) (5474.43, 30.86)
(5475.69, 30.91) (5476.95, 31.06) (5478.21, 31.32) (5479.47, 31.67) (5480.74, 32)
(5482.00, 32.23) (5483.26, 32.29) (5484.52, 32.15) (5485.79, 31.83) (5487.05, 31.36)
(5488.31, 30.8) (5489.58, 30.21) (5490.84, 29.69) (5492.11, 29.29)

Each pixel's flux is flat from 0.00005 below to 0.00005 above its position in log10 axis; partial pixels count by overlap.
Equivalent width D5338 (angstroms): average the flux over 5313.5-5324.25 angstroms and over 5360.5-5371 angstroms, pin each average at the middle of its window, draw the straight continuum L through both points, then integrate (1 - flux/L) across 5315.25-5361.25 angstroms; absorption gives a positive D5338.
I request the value 2.0 angstroms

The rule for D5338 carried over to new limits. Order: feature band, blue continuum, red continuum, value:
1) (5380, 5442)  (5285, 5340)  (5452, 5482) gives -1.2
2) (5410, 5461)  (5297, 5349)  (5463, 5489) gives -1.3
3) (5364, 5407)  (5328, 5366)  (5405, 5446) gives -1.0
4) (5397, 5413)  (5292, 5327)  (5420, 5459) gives 0.8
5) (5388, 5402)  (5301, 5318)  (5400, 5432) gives 0.2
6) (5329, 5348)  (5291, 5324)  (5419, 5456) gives 1.6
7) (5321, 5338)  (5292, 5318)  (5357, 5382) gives 1.7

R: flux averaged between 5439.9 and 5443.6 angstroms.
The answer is 32.9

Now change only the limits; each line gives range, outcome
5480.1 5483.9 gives 32.2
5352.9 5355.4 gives 33.2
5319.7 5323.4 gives 30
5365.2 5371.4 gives 33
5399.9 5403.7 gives 30.3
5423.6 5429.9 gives 32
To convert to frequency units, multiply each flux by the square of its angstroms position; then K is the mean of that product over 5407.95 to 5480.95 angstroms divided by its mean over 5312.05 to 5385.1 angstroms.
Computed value 1.0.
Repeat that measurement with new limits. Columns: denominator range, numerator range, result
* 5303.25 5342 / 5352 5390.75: 1.13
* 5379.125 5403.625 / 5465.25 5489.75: 1.03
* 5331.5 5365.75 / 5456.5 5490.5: 1.05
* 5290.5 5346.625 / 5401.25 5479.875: 1.09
